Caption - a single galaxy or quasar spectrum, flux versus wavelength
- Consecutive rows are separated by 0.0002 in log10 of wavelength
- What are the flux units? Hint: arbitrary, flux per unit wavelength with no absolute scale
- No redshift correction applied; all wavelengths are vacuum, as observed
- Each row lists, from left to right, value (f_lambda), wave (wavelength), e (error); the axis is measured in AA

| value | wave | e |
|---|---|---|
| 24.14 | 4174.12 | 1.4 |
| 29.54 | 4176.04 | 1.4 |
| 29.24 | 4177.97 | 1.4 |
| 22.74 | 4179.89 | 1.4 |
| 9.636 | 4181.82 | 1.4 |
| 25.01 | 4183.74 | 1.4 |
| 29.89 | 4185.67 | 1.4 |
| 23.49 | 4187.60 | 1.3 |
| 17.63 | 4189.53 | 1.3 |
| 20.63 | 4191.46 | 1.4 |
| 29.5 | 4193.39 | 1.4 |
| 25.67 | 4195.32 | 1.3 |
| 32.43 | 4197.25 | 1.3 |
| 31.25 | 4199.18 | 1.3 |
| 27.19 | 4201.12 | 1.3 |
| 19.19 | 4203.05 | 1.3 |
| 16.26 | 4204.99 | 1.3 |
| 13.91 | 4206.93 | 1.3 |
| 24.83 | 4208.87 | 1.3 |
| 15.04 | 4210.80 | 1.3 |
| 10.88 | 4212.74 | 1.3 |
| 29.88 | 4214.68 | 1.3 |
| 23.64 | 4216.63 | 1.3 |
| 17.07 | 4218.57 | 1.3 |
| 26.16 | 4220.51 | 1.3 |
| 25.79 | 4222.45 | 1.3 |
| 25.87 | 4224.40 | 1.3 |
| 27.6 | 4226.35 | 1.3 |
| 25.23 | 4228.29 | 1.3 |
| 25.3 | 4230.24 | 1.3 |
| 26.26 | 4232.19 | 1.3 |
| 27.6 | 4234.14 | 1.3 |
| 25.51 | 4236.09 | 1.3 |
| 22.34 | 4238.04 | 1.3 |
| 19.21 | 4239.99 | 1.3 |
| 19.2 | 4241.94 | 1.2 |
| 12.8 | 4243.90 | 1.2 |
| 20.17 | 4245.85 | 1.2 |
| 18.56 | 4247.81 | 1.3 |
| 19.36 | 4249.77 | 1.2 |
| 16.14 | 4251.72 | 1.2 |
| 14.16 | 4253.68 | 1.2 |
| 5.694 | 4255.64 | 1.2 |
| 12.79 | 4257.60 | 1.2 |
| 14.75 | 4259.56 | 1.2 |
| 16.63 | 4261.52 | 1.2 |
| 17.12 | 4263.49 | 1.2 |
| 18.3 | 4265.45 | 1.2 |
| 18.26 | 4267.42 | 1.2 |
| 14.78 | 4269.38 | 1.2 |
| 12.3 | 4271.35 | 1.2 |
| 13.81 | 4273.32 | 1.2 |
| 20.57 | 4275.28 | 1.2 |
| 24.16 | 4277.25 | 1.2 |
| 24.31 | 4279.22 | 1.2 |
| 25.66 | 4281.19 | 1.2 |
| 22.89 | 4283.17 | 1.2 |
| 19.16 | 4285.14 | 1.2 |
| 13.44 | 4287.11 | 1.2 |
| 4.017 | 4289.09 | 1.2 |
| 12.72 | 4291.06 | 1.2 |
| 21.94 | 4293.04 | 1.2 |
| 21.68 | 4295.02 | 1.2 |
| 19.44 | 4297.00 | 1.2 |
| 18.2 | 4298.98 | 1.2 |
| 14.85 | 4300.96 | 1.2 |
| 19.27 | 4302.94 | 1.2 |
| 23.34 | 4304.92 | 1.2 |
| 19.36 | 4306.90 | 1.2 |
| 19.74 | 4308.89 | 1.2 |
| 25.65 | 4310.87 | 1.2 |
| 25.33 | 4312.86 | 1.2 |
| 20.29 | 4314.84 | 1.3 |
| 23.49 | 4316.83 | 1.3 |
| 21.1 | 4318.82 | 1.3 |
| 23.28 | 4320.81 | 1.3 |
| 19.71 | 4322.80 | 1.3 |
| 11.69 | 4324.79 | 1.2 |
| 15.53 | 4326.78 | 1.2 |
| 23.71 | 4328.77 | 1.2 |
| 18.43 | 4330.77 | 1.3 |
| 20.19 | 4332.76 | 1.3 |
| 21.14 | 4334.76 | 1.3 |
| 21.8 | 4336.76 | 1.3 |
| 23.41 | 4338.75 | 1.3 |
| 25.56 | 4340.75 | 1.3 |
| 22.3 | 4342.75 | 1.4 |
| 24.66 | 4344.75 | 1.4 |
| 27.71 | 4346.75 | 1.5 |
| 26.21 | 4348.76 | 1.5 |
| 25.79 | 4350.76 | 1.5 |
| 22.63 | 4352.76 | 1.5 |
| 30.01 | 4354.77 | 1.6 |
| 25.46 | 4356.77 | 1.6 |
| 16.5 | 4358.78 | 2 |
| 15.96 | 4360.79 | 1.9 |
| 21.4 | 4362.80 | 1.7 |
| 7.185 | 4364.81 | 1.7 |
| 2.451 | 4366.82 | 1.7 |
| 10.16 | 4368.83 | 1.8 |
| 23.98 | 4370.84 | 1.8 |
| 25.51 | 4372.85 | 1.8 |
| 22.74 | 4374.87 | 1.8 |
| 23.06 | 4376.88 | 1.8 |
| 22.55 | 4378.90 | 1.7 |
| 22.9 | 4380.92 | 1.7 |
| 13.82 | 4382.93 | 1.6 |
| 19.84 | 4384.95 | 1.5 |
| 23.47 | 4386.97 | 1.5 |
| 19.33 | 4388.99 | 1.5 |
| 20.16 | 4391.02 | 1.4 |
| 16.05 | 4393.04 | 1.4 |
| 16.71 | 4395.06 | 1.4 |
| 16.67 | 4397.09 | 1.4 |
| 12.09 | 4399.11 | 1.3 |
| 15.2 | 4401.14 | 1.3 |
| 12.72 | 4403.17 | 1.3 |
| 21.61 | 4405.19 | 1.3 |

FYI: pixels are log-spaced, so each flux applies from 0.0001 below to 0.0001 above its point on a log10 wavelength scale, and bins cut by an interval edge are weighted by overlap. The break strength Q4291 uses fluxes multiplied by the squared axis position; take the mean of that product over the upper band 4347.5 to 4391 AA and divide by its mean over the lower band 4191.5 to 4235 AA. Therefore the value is 0.9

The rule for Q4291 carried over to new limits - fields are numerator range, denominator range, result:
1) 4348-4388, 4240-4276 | 1.33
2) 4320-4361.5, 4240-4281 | 1.35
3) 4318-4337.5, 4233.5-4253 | 1.03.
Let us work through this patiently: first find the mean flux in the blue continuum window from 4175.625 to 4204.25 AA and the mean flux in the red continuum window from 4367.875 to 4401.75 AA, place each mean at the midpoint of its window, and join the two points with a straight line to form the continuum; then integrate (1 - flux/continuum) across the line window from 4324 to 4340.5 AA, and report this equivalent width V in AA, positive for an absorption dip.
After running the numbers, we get 0.6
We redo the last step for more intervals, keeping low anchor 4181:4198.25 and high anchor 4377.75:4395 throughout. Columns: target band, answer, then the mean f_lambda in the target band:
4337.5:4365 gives -3.4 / 22.9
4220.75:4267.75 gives 6.0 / 19.9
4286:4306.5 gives 4.4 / 17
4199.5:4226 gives 2.0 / 21.6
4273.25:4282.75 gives -0.2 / 22.5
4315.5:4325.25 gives 0.3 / 20.3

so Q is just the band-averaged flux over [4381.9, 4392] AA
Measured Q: 19.3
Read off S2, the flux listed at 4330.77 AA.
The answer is 18.43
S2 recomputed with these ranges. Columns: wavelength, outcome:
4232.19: 26.26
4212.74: 10.88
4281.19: 25.66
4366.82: 2.451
